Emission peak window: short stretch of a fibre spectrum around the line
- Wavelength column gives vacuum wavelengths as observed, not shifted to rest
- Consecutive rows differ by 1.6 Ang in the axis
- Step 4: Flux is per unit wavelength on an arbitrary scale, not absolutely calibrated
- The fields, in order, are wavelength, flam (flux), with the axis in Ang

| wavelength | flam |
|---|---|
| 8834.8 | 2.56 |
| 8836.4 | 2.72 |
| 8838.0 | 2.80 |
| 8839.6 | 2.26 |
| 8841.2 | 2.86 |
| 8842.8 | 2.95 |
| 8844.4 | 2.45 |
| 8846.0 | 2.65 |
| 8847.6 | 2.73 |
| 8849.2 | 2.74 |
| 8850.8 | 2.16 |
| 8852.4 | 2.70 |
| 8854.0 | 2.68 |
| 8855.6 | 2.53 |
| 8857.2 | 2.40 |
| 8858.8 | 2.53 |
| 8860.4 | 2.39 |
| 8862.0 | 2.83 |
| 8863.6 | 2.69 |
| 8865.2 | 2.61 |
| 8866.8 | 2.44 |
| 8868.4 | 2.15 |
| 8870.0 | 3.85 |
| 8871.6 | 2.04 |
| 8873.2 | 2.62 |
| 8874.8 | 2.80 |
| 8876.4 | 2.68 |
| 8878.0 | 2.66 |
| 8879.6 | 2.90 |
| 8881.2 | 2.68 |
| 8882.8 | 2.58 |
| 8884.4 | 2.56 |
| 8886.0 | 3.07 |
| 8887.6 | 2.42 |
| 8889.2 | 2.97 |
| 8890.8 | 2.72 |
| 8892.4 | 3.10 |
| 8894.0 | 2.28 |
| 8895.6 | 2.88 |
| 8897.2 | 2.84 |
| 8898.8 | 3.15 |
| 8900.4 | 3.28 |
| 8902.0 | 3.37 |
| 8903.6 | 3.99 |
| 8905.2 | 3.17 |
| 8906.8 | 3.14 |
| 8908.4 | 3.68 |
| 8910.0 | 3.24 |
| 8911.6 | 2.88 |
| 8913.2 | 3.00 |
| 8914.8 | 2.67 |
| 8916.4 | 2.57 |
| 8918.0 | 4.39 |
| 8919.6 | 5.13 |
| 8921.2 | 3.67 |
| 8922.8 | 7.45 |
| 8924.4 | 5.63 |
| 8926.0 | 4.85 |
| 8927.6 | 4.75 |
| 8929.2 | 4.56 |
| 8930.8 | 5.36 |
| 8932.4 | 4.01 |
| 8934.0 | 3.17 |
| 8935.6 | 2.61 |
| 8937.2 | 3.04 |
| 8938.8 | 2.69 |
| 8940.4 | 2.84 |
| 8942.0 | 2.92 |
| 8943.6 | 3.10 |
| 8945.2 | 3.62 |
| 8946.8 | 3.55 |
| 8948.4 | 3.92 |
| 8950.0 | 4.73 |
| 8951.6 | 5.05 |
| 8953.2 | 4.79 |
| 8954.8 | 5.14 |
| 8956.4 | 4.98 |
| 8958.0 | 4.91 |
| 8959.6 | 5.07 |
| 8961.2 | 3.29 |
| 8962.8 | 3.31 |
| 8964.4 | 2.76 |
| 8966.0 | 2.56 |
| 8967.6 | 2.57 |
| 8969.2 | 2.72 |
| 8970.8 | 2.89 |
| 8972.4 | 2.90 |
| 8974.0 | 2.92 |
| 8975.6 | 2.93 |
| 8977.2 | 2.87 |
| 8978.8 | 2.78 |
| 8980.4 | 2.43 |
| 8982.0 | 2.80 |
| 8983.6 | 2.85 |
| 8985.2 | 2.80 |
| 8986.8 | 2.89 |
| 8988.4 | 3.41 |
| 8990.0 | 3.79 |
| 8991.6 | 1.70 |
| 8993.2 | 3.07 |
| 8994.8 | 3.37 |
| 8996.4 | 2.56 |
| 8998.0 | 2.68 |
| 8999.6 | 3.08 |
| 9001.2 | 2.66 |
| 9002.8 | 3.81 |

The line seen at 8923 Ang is H-alpha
